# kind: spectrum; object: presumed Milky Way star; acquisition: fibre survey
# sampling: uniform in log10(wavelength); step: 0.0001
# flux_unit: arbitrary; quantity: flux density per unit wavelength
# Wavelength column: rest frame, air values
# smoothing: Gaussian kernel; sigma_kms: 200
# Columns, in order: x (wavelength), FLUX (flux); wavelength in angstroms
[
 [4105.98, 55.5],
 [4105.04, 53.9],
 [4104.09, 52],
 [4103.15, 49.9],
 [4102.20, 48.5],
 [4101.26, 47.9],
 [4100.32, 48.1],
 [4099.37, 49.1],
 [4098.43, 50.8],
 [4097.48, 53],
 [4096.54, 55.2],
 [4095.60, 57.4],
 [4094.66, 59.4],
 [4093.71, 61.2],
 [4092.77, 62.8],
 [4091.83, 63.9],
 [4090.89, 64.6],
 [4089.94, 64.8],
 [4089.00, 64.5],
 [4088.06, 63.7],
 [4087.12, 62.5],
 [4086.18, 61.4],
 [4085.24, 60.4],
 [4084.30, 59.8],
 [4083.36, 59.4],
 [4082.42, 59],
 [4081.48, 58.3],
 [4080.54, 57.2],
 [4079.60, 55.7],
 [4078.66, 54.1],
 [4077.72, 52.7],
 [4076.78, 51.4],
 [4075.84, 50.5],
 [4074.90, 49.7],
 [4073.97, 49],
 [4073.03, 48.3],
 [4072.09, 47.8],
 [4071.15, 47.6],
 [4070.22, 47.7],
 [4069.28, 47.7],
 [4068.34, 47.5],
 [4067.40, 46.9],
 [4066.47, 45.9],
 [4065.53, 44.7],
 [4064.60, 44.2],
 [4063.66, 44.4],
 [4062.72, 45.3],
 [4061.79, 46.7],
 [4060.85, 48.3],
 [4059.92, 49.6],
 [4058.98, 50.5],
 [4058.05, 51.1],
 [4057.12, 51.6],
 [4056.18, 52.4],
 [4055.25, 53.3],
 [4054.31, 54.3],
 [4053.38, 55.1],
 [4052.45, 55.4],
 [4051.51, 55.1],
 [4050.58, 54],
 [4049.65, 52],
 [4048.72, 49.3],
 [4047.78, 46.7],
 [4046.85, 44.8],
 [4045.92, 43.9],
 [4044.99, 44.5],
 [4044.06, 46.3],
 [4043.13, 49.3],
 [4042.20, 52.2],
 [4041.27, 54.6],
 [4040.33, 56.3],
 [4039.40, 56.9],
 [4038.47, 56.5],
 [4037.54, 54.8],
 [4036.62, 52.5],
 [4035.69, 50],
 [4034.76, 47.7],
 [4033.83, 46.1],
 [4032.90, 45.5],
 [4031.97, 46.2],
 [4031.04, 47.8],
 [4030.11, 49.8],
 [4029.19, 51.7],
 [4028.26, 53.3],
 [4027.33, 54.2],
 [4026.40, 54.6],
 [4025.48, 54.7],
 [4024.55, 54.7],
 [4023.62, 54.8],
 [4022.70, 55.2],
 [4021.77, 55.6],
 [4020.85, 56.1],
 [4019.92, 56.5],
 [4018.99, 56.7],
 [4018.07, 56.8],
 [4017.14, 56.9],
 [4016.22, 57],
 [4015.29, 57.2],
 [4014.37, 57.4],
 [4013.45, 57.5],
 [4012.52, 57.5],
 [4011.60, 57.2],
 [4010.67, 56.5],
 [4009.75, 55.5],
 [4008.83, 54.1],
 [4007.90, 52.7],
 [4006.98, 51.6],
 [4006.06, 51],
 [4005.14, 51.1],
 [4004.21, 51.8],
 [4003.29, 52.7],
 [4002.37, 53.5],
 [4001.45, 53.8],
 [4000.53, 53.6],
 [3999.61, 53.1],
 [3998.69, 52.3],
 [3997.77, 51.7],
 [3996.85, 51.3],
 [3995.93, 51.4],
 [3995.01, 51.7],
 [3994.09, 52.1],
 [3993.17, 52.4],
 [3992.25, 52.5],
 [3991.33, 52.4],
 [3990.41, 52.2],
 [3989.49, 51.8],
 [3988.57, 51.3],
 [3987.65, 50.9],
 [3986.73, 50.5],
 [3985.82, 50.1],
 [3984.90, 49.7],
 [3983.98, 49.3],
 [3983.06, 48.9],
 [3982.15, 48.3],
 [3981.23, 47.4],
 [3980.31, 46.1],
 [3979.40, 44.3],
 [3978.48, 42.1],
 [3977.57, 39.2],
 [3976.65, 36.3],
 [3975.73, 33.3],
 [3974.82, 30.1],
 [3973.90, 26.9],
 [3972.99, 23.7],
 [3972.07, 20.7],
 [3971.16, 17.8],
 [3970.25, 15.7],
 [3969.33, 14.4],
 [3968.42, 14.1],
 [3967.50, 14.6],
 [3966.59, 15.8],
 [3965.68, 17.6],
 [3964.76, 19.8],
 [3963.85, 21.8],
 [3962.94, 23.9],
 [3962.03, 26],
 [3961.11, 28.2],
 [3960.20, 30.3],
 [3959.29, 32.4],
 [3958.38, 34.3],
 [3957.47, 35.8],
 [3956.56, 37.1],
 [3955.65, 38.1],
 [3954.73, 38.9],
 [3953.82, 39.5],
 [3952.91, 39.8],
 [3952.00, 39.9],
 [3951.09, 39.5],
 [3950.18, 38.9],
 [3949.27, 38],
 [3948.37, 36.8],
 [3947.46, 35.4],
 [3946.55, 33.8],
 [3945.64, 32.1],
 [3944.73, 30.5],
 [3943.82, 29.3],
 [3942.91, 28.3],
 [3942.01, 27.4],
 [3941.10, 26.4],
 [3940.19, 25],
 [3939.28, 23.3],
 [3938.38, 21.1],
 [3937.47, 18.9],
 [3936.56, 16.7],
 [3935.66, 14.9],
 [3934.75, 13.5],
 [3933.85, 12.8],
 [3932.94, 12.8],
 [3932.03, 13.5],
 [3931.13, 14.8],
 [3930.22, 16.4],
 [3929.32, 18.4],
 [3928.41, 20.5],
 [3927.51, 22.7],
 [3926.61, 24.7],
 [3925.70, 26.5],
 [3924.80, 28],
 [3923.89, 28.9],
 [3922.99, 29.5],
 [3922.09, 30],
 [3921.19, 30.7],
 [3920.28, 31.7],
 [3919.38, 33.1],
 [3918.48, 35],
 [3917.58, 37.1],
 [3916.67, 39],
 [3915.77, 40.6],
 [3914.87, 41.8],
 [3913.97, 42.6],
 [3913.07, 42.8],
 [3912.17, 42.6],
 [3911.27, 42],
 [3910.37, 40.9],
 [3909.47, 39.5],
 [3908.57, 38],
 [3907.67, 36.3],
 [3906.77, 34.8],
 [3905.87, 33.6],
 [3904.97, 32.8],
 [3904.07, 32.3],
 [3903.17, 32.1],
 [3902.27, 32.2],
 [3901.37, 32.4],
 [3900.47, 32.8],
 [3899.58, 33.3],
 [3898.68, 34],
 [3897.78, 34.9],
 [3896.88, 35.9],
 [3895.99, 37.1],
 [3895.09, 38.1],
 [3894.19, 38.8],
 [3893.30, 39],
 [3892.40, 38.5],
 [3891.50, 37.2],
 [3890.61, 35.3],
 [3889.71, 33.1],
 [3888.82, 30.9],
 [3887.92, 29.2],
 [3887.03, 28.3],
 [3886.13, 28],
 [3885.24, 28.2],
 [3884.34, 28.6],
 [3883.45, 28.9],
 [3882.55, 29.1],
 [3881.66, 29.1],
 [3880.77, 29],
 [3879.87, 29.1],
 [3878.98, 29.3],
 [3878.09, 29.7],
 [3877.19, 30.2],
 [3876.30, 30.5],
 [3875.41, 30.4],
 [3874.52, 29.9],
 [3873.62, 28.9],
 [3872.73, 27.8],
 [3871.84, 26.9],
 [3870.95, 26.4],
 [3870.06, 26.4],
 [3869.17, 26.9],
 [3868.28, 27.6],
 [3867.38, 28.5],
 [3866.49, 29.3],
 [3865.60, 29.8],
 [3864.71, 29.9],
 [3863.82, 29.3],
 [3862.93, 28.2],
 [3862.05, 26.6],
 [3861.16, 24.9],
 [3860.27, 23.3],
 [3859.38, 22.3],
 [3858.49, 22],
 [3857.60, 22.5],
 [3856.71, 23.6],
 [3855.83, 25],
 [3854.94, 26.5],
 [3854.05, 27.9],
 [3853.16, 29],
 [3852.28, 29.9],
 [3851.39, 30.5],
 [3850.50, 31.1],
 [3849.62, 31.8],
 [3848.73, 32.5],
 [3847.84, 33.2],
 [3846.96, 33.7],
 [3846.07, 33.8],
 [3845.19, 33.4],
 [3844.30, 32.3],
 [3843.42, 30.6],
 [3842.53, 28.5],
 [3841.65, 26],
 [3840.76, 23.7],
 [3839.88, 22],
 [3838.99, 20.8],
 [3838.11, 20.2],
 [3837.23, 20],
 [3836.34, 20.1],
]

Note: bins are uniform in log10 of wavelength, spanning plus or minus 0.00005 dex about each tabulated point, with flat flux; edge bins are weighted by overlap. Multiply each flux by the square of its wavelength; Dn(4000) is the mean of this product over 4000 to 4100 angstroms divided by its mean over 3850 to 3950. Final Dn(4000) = 1.9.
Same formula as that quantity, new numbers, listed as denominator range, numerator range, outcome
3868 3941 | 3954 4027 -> 1.54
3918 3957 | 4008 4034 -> 2.04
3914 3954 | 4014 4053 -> 1.95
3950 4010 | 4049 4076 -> 1.27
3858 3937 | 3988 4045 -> 1.88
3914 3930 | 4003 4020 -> 1.89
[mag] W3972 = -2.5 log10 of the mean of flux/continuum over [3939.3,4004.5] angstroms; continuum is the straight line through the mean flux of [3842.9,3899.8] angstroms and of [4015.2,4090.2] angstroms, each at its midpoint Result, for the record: 0.13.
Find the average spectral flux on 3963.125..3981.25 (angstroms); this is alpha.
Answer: 26.6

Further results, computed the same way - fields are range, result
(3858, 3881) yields 27.8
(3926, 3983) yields 27.9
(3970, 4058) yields 49.9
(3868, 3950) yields 30.3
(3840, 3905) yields 30.1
